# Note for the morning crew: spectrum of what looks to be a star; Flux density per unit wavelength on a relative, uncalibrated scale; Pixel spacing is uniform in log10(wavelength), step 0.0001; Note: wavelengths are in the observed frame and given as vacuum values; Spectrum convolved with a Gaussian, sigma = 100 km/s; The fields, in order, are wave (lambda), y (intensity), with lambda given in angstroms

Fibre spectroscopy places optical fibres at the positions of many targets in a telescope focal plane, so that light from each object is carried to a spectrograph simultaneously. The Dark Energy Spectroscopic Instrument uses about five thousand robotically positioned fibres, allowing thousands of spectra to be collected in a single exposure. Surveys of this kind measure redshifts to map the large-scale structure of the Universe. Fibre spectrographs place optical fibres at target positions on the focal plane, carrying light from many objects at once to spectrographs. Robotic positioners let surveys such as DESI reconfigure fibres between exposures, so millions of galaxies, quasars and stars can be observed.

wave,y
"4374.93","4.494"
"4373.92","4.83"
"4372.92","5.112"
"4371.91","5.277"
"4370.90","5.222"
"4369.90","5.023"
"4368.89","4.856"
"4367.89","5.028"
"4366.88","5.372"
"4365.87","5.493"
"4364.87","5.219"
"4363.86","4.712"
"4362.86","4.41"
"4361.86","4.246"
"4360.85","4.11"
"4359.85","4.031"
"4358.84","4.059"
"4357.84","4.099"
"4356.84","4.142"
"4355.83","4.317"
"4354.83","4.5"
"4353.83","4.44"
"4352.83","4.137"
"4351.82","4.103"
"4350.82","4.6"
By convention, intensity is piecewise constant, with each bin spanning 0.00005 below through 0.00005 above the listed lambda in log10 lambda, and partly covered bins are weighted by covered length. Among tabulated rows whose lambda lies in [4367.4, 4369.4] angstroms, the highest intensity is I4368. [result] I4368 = 5.028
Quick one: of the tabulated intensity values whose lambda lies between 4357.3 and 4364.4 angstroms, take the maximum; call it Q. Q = 4.712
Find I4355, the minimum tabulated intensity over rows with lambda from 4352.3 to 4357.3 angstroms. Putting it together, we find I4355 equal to 4.137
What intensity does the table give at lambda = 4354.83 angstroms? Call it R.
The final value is 4.5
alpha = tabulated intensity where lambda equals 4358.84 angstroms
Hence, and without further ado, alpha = 4.059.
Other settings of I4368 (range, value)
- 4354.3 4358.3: 4.5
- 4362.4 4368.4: 5.493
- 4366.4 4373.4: 5.372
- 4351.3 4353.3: 4.137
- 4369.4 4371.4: 5.222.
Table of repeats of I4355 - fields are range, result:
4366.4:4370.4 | 4.856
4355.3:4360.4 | 4.031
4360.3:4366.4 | 4.11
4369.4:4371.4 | 5.023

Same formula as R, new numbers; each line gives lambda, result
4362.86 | 4.41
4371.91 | 5.277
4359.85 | 4.031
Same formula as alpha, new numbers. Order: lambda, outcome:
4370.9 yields 5.222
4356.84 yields 4.142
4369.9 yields 5.023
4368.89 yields 4.856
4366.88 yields 5.372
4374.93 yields 4.494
